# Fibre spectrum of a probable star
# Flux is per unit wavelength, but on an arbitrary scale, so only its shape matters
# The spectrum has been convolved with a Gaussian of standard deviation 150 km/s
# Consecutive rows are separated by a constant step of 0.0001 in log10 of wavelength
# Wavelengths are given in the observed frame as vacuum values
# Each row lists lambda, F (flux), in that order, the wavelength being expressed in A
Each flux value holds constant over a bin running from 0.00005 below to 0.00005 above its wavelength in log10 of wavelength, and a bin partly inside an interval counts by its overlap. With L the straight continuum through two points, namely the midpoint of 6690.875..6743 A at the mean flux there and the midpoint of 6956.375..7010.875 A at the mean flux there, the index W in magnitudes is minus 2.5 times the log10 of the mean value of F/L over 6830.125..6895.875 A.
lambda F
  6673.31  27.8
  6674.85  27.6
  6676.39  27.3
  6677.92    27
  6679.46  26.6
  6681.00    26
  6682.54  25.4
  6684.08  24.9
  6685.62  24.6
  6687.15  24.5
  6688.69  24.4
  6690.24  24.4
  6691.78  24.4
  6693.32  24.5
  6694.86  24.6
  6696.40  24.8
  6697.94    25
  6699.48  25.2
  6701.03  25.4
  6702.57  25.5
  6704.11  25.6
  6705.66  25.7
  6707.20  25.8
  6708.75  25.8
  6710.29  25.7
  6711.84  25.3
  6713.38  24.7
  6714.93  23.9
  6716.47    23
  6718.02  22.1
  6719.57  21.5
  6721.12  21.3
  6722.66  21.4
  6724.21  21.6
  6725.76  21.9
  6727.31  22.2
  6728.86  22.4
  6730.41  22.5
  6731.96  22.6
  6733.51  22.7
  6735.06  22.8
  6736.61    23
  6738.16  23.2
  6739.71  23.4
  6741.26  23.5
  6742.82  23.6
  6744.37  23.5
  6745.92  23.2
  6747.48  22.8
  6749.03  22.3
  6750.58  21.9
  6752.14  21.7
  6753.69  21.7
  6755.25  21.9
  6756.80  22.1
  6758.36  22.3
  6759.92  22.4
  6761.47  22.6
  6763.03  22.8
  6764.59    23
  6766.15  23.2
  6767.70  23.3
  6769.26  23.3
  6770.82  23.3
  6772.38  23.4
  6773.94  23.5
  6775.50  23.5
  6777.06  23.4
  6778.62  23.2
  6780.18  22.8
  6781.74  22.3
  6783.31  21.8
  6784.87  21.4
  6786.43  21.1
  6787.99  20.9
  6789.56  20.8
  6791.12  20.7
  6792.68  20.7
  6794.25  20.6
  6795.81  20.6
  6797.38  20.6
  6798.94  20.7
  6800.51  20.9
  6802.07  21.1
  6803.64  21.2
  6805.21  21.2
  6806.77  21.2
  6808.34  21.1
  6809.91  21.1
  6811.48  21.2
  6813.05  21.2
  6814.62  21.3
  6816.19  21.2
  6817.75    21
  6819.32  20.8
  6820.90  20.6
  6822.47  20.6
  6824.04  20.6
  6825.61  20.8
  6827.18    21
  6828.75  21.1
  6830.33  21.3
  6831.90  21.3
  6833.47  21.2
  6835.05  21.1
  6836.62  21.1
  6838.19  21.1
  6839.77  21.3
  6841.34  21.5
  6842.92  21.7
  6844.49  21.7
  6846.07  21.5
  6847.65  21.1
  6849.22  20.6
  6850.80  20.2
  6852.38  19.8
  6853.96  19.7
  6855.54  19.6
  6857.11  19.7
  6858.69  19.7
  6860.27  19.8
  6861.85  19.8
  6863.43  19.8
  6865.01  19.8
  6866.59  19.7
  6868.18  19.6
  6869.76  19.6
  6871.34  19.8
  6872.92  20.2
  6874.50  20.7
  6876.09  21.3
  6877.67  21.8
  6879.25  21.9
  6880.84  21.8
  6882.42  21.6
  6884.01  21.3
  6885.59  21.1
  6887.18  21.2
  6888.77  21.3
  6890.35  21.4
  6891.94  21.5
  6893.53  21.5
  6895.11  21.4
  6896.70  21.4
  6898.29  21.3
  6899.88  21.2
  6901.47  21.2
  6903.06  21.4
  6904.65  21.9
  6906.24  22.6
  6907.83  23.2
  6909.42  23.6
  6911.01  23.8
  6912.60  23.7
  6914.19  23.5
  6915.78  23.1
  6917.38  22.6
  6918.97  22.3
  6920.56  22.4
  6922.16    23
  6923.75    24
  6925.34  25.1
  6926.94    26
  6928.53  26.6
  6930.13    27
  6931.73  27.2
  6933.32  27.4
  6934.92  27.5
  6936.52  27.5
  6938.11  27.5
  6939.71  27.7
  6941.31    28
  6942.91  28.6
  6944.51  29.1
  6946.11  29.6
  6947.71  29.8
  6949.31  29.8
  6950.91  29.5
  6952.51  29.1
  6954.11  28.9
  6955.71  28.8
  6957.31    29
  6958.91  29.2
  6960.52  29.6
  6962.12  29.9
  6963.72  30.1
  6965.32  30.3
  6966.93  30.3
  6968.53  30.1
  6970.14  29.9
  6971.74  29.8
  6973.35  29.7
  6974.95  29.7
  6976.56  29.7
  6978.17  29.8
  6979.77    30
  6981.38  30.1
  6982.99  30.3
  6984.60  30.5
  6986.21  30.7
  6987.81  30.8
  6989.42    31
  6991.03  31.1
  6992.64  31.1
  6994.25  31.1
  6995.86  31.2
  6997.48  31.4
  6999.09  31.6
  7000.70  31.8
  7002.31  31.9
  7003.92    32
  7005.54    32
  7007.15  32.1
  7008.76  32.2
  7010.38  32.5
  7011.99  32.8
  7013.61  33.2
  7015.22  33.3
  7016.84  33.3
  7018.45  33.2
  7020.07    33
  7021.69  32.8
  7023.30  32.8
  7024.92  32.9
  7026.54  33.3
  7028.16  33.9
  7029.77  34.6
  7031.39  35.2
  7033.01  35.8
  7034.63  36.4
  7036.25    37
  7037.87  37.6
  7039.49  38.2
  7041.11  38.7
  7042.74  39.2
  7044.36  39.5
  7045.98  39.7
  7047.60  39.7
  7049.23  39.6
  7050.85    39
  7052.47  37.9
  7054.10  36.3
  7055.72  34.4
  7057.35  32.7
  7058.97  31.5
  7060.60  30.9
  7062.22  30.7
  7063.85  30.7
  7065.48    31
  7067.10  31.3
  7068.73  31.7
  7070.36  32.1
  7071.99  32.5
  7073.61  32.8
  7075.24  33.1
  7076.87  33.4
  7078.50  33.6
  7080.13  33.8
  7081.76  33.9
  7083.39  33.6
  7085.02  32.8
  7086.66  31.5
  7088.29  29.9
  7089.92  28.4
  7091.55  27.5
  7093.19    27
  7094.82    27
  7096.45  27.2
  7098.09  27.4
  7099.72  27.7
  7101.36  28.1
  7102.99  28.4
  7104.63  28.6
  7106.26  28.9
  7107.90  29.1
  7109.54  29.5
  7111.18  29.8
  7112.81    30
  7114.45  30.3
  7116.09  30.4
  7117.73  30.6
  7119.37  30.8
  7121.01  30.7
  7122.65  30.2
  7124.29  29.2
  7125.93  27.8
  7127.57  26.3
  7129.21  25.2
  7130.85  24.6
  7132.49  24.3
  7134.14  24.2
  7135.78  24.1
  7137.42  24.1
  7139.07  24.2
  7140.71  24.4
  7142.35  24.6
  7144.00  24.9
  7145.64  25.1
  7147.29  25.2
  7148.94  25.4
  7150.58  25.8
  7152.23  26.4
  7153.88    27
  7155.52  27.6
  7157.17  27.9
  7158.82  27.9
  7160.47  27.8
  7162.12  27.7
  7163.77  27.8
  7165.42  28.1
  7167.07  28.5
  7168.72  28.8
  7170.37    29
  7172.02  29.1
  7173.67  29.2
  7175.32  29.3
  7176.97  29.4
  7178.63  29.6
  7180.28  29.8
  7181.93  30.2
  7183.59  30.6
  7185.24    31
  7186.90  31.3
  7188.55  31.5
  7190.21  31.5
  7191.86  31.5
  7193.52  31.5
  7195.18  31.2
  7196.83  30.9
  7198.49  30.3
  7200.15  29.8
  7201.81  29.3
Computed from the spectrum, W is 0.30 mag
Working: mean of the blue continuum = 23.7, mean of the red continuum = 30.6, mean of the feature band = 20.8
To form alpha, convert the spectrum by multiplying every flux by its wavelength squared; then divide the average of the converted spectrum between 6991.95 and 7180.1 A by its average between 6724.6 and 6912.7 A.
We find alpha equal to 1.5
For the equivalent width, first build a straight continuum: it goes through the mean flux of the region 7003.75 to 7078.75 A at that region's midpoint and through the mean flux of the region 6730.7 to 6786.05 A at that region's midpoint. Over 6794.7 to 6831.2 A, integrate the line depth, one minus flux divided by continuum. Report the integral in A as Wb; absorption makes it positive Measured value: 5.9 A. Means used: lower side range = 22.8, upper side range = 34.3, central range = 21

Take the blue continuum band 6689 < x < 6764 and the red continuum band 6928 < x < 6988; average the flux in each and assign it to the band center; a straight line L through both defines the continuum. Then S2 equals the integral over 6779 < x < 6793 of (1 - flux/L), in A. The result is 1.9 A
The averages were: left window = 23.4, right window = 29.2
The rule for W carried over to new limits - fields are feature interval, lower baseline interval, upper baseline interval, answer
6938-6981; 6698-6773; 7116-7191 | -0.148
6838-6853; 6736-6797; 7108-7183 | 0.119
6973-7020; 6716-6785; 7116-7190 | -0.216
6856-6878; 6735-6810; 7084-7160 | 0.179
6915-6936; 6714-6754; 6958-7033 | 0.168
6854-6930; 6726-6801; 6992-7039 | 0.271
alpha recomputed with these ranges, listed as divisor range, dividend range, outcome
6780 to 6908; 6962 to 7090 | 1.65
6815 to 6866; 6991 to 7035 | 1.67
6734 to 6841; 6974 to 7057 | 1.65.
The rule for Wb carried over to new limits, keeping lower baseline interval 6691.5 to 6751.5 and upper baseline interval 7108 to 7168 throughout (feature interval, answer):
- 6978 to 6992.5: -2.6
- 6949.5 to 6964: -2.1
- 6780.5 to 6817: 4.7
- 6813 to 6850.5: 5.3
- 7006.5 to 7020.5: -3.6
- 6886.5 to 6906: 2.9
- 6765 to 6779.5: 0.4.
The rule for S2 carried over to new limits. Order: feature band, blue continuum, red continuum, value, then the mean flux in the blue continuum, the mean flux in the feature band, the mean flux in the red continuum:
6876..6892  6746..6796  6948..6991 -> 3.1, 22.3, 21.5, 29.9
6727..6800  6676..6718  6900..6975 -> 9.1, 25.1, 22.4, 26.8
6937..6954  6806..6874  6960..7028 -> -0.5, 20.7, 28.8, 31.3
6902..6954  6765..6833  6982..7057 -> 5.7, 21.6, 25.8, 34.1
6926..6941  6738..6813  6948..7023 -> 0.8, 22.1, 27.2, 30.9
